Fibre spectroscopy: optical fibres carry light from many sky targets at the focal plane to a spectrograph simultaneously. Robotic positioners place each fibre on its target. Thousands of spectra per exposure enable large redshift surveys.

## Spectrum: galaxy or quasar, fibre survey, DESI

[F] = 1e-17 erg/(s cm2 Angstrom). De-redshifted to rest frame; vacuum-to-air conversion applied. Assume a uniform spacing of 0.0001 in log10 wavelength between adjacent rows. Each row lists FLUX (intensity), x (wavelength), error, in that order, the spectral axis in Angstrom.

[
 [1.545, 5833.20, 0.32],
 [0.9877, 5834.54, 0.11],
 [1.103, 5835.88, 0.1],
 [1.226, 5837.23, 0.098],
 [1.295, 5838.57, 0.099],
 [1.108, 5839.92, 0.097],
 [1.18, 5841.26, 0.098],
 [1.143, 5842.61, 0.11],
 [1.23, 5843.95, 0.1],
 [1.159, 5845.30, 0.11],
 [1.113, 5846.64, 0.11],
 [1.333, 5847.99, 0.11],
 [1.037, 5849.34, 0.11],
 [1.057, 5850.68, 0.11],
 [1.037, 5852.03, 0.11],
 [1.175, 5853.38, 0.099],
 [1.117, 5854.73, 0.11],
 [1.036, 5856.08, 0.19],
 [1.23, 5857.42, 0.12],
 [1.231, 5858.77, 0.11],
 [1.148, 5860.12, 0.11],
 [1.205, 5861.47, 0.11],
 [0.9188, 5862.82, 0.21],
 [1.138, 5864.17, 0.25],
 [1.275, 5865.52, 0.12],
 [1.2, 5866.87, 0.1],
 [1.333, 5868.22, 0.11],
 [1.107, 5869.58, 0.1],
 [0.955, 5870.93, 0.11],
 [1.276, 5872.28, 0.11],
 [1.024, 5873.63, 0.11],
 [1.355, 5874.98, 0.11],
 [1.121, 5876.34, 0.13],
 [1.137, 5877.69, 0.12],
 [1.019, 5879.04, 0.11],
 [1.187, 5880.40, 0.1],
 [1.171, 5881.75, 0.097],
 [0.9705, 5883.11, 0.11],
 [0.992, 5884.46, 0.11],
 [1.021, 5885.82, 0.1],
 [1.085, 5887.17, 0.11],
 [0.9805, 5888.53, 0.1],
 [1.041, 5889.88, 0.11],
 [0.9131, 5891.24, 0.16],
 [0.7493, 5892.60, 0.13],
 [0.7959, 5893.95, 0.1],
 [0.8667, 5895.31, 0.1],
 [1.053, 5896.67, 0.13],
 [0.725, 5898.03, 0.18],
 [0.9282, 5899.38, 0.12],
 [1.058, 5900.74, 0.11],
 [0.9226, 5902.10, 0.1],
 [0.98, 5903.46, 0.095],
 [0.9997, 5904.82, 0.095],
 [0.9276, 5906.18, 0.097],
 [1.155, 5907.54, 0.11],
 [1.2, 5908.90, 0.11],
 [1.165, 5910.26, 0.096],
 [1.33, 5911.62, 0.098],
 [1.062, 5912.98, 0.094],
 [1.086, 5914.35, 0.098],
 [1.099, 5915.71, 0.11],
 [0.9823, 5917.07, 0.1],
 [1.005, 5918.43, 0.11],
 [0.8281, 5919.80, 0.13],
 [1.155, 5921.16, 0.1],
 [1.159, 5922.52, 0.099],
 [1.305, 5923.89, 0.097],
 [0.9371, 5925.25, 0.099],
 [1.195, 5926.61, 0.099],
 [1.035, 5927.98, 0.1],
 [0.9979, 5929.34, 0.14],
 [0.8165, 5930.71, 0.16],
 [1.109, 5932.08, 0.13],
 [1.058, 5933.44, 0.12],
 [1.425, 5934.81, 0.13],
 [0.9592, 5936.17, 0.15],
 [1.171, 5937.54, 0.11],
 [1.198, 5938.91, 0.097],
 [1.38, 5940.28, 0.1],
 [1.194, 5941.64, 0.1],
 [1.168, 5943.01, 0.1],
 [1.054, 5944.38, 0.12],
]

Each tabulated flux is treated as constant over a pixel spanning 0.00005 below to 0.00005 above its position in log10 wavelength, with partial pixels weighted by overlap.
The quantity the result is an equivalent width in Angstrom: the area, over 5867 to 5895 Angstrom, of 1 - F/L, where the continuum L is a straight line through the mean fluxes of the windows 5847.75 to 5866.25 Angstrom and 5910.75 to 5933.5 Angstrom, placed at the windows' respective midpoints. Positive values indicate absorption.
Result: 1.24 Angstrom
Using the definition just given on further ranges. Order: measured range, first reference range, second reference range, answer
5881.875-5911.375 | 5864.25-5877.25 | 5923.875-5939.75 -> 4.0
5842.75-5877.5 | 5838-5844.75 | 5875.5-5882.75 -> 0.1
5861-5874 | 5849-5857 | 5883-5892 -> -1.2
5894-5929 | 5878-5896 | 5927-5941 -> 0.5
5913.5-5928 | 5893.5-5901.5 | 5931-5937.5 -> -0.4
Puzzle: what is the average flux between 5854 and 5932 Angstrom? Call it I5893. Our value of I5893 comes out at 1.07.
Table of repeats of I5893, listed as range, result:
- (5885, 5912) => 0.991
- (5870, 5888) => 1.1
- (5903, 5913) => 1.11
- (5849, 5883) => 1.14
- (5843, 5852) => 1.15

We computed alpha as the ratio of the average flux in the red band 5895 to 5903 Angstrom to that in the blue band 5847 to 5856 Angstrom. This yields 0.8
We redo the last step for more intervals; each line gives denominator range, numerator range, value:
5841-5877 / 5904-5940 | 0.95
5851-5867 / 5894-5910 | 0.86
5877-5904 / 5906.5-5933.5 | 1.10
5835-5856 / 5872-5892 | 0.94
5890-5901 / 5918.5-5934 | 1.19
